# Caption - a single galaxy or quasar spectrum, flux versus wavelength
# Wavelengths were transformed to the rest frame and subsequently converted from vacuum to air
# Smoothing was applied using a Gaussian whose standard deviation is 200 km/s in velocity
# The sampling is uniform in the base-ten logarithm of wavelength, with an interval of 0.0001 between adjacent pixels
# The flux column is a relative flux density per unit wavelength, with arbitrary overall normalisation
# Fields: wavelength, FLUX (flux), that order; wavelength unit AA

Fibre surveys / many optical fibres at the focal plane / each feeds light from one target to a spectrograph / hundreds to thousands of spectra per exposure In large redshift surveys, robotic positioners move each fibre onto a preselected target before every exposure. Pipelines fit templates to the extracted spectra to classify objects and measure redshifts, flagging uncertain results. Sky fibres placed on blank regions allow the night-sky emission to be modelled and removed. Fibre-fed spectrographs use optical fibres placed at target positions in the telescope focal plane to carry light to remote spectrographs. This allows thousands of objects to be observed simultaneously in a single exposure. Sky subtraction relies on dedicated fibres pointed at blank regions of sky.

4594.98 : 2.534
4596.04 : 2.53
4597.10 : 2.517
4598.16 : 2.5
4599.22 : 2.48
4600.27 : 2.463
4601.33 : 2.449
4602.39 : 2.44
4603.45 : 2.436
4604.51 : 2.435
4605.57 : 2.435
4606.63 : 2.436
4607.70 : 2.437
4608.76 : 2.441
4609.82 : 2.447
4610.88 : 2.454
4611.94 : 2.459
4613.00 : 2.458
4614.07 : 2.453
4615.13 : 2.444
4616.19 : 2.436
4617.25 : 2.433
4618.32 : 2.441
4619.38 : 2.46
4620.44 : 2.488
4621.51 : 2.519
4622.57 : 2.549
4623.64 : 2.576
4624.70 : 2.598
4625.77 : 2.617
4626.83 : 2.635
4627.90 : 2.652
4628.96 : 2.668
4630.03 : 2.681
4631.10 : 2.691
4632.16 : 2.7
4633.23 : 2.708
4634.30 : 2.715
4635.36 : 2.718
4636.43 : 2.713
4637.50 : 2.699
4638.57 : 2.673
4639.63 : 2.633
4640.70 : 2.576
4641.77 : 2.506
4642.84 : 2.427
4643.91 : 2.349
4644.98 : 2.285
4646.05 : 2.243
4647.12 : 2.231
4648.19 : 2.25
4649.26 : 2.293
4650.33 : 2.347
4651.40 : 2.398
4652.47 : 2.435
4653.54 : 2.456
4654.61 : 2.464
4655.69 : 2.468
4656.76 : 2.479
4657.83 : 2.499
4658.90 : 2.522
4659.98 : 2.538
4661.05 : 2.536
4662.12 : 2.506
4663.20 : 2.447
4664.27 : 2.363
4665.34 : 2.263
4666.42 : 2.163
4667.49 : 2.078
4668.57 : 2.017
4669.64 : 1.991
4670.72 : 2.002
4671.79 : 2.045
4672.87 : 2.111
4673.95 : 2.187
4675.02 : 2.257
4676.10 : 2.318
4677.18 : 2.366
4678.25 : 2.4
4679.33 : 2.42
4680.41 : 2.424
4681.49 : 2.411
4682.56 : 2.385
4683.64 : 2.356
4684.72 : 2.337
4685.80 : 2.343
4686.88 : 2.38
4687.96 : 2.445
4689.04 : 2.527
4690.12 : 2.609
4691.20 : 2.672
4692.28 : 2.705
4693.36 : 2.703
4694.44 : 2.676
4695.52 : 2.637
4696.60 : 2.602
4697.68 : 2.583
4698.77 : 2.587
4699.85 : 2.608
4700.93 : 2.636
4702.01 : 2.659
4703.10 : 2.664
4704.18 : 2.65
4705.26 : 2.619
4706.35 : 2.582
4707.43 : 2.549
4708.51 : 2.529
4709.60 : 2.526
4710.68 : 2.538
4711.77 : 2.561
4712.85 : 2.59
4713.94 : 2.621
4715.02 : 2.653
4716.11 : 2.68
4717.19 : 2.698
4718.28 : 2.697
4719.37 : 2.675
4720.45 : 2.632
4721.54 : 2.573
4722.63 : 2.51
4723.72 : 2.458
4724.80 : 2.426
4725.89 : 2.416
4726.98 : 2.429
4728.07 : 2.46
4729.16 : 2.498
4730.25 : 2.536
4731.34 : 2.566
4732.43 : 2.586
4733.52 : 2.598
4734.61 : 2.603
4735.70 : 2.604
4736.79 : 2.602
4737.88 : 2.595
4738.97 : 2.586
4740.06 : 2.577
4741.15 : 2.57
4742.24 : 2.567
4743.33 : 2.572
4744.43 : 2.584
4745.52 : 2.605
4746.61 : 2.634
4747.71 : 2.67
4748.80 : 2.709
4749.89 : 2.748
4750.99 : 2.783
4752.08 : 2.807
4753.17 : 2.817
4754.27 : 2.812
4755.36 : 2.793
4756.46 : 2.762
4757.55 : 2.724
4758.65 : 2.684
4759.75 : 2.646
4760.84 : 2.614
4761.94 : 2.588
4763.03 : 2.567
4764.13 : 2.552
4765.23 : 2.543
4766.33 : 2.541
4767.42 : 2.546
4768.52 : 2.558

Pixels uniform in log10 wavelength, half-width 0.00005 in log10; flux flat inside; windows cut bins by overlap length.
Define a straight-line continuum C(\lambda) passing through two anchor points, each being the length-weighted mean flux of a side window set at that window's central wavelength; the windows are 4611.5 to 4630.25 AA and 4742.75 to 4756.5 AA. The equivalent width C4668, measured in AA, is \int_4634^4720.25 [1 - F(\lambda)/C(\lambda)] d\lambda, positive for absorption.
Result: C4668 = 4.6 AA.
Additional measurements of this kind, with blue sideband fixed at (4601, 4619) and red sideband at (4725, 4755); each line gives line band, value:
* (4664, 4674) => 1.6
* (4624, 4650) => -0.8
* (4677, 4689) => 0.7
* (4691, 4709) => -0.5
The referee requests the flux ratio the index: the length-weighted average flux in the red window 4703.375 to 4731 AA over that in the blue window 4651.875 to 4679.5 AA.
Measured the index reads 1.11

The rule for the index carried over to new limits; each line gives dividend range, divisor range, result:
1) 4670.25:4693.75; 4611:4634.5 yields 0.93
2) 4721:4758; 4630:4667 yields 1.05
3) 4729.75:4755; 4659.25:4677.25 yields 1.18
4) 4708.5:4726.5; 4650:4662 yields 1.04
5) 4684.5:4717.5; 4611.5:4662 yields 1.03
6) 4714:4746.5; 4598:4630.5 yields 1.03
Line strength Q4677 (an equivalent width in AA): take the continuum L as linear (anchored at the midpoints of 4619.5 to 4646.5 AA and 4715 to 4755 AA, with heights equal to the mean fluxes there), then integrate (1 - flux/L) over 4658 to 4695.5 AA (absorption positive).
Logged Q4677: 3.21 AA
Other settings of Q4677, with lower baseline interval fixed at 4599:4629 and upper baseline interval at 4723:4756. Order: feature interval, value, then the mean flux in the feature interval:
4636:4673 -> 2.2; 2.37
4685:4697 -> 0.0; 2.57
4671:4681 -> 1.1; 2.27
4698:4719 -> -0.3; 2.61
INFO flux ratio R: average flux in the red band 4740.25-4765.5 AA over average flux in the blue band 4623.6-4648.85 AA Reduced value 1.04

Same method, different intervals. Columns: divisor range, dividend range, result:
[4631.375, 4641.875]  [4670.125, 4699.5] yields 0.91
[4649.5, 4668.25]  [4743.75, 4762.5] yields 1.13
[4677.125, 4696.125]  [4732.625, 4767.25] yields 1.06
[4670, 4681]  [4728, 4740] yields 1.14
